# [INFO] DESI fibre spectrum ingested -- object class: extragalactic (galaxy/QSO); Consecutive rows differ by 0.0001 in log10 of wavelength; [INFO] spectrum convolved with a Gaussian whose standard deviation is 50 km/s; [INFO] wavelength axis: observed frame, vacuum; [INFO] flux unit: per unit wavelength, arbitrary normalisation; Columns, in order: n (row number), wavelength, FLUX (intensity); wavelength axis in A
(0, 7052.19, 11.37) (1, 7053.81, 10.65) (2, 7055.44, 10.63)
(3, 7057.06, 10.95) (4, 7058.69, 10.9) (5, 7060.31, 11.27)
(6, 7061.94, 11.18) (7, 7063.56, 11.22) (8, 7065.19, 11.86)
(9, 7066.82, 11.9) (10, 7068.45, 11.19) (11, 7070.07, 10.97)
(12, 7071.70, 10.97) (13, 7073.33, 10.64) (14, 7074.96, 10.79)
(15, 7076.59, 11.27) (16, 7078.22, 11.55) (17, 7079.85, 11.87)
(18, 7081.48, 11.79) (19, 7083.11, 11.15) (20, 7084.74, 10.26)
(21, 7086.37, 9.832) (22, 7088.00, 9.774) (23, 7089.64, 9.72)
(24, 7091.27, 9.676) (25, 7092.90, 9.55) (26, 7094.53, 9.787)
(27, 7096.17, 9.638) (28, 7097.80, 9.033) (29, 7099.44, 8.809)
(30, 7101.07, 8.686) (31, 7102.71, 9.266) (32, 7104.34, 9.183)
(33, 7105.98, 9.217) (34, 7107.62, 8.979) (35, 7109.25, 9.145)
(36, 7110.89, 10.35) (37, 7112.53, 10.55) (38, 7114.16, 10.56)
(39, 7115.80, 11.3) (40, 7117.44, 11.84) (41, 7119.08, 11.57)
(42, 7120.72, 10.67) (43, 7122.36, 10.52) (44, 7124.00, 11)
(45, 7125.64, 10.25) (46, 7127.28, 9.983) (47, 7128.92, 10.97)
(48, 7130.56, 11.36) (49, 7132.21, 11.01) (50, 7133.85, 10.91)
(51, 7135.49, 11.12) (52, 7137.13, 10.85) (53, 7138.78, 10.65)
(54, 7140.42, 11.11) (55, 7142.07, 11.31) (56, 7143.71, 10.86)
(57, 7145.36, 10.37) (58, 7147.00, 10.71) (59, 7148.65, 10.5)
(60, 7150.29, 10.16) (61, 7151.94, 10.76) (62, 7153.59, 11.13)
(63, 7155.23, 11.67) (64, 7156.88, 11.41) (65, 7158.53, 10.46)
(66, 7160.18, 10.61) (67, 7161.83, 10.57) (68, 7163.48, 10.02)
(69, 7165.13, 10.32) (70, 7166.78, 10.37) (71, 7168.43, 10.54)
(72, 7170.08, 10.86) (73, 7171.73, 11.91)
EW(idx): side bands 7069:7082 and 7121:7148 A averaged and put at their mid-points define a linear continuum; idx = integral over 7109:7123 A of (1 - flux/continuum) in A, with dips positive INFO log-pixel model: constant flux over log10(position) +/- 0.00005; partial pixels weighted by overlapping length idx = 0.2 A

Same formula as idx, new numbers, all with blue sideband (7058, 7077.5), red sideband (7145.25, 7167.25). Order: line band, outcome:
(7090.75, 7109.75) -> 3.03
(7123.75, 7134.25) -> 0.05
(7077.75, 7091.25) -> 0.52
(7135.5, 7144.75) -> -0.17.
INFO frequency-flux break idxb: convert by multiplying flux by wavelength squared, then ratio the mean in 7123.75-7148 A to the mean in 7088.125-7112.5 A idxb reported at 1.16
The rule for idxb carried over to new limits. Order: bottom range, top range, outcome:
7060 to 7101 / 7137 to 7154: 1.03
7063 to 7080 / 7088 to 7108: 0.83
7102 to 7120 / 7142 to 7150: 1.06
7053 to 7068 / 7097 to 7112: 0.83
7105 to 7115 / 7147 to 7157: 1.12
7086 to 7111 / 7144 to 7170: 1.15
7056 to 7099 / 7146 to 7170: 1.02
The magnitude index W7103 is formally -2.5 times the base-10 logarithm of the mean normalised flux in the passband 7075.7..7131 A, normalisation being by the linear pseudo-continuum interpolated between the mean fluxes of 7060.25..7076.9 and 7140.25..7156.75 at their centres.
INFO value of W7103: 0.08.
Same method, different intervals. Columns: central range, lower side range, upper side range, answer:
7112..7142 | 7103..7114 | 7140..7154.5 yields -0.08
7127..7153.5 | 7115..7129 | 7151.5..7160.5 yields 0.02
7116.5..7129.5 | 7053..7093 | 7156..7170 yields -0.02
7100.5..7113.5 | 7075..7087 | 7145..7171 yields 0.16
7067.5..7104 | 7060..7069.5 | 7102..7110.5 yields 0.01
